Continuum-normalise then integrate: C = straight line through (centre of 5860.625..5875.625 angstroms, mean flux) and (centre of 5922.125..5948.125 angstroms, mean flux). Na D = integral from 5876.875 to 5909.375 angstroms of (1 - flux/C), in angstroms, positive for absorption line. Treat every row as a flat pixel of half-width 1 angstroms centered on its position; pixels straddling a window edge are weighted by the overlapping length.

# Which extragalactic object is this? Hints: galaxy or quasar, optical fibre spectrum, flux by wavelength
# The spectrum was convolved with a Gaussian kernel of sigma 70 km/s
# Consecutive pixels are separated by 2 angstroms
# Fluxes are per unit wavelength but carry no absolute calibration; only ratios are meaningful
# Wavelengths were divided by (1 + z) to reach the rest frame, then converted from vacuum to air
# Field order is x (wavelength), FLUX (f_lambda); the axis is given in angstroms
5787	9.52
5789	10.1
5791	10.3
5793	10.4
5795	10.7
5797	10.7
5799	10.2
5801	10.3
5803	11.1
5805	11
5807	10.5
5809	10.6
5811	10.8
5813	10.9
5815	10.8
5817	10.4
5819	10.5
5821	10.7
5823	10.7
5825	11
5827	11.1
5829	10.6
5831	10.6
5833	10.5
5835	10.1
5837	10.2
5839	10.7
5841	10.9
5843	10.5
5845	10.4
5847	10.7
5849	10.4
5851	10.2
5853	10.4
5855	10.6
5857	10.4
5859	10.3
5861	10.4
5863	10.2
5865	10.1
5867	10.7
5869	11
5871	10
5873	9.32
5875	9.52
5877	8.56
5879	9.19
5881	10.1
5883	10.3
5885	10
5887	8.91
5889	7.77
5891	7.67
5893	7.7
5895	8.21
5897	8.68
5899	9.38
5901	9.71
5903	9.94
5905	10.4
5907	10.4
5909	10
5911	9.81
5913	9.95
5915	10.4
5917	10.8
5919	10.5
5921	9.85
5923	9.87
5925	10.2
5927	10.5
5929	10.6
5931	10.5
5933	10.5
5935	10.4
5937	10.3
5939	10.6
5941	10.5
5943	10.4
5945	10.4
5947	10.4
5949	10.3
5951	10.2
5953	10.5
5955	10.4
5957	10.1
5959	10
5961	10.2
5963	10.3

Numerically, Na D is 3.2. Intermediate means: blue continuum 10.2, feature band 9.23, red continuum 10.4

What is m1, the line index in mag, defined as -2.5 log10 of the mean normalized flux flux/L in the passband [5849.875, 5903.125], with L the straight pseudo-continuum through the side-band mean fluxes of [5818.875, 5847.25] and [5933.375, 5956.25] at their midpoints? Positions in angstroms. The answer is 0.10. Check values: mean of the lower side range 10.6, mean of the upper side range 10.4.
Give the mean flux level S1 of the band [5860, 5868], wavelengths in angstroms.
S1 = 10.3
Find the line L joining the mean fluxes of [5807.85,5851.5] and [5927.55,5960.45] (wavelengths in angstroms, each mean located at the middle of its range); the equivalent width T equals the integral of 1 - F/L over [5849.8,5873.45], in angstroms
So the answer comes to 0.5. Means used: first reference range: 10.6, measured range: 10.3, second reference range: 10.4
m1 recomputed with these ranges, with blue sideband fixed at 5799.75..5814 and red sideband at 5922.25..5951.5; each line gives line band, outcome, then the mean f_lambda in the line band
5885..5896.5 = 0.26 mag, 8.25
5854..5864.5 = 0.02 mag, 10.4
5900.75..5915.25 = 0.04 mag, 10.1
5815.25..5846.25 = 0.01 mag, 10.6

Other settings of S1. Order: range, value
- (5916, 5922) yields 10.4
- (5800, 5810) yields 10.7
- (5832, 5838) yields 10.3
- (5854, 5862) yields 10.4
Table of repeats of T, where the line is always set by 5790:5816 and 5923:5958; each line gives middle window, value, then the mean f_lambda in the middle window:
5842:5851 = 0.08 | 10.5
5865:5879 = 0.92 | 9.82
